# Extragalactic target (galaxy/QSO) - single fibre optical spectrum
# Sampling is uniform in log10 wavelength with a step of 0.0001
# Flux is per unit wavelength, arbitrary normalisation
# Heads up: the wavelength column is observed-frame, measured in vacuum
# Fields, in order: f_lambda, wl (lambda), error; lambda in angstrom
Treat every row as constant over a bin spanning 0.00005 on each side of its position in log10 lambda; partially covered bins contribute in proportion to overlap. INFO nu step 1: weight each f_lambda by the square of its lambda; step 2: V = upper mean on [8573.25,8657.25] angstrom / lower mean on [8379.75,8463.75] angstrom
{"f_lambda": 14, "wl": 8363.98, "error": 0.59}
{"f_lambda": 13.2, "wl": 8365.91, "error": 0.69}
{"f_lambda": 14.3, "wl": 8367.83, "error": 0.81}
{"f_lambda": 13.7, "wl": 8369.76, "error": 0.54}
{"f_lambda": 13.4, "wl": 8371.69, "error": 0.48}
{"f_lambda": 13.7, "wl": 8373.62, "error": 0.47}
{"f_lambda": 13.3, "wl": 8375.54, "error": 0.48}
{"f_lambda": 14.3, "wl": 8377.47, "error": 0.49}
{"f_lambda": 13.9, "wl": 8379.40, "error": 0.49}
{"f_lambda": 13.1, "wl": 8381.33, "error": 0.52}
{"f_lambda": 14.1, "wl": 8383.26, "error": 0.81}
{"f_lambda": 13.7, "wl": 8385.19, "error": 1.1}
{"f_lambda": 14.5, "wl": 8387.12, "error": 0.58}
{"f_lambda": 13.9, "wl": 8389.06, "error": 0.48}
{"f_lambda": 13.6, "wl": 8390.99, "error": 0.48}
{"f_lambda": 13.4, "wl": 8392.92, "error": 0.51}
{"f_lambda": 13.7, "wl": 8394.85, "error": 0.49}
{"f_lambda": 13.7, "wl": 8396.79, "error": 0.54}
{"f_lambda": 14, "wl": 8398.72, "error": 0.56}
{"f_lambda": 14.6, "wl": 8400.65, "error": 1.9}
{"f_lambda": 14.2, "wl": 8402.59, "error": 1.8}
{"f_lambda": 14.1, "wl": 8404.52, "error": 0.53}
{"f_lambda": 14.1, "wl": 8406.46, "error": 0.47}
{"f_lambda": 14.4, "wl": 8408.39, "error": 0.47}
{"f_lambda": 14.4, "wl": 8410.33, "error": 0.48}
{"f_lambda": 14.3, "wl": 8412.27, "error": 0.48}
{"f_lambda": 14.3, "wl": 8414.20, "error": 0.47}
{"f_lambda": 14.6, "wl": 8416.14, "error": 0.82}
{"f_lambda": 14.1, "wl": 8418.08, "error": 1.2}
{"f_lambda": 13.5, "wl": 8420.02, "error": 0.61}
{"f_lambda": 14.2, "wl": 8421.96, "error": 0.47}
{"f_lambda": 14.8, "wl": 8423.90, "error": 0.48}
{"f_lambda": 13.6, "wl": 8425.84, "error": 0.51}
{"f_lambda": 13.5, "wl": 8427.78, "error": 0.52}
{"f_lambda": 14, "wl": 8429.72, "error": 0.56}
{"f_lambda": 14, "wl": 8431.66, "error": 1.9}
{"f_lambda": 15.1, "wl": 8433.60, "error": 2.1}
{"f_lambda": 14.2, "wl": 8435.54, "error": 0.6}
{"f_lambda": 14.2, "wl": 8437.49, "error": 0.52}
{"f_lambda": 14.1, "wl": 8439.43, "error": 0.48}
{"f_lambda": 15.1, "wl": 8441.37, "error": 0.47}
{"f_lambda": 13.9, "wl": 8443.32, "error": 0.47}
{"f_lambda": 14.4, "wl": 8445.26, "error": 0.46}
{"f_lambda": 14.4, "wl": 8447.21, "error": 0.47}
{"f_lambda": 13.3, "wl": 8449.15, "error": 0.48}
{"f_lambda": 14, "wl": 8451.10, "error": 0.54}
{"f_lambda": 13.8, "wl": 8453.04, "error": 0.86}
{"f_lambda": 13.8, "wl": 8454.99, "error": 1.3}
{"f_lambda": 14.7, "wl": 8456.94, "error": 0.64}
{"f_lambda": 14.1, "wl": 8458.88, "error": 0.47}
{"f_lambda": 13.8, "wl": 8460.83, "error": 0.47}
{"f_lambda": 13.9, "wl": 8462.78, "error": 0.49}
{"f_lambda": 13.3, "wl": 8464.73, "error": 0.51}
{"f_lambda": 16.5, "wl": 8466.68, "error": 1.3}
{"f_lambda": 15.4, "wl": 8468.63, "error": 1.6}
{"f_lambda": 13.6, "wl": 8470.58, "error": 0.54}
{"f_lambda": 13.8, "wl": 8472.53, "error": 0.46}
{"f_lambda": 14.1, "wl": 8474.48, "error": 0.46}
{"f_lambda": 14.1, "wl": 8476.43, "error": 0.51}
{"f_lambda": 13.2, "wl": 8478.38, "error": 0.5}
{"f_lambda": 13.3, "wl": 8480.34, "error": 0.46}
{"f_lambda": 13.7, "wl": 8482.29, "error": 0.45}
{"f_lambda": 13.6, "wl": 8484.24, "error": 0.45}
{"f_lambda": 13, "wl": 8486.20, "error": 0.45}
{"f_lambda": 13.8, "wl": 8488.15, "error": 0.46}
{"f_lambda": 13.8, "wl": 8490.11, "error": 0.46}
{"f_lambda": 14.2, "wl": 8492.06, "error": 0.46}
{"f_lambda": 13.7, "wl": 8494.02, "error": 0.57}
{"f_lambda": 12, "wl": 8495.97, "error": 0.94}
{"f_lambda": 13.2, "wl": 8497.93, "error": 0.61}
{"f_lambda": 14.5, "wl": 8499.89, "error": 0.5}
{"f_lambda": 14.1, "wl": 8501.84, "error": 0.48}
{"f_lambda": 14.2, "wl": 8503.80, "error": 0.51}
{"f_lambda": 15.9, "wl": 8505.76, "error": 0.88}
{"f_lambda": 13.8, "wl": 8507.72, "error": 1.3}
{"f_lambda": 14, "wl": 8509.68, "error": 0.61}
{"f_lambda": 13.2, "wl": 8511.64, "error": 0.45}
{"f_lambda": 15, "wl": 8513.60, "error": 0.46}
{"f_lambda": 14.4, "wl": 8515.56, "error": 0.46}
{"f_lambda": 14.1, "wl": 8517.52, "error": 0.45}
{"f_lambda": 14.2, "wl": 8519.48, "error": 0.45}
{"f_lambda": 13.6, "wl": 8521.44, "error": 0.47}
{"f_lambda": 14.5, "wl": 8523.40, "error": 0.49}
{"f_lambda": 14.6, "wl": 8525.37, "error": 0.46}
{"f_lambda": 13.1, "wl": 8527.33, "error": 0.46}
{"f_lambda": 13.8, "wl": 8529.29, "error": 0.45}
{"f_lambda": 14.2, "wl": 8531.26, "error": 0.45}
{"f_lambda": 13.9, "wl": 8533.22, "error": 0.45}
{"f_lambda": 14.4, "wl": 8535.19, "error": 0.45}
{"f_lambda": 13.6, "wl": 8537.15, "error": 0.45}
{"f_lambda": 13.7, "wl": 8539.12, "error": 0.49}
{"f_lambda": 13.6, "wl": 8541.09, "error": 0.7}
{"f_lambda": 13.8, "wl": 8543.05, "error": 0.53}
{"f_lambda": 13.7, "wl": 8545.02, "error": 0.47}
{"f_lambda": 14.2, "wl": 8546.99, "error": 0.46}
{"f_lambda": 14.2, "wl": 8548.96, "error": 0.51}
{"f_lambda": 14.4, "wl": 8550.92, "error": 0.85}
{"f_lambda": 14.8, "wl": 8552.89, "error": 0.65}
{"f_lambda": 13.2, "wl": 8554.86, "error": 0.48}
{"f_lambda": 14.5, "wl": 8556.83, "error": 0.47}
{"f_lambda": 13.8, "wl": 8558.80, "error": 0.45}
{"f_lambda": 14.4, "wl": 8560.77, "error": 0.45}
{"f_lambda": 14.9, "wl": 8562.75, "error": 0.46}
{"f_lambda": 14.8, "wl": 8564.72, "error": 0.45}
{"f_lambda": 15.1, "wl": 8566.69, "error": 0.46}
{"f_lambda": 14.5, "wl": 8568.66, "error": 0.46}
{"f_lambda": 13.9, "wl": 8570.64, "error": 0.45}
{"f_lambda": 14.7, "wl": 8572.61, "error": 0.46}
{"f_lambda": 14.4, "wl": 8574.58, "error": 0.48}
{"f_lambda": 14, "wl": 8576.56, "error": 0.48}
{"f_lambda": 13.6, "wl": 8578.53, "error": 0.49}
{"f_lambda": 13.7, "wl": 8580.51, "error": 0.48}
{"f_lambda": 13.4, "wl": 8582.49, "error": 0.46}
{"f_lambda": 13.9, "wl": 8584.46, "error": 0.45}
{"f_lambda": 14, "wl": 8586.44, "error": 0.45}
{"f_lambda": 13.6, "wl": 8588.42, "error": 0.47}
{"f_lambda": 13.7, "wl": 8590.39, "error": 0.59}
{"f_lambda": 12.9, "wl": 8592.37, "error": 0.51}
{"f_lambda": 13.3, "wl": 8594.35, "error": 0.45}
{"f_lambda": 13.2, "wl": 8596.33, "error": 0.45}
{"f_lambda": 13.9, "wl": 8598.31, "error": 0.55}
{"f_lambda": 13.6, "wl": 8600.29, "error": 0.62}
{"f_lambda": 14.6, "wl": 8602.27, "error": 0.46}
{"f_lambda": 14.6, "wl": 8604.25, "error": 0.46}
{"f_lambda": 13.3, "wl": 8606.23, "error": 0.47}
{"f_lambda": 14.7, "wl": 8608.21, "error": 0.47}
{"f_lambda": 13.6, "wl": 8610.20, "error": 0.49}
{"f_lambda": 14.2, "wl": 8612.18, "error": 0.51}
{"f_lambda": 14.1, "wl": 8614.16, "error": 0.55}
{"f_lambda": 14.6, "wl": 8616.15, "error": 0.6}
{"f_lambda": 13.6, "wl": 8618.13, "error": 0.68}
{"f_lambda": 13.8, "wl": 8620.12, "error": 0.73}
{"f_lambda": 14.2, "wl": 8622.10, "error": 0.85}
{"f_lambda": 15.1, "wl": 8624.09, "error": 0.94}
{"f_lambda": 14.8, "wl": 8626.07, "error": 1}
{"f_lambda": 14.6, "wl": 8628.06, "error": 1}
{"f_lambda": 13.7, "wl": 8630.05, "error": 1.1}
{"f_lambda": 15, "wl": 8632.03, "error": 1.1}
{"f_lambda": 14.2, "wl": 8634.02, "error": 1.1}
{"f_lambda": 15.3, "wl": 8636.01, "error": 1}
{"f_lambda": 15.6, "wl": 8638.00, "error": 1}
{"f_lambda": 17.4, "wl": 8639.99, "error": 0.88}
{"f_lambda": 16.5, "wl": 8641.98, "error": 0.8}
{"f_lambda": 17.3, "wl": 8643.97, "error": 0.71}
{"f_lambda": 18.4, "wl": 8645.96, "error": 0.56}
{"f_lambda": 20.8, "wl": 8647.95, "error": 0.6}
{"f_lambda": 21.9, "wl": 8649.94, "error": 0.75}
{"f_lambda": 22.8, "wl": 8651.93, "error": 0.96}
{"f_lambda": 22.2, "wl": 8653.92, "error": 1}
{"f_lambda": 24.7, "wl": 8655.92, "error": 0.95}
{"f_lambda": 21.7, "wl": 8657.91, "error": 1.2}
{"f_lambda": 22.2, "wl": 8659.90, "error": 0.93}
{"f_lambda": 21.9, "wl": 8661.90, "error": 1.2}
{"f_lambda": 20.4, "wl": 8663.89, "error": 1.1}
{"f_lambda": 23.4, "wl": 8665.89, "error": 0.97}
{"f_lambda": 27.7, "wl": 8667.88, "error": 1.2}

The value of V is 1.1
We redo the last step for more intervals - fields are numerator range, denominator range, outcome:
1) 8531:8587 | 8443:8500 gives 1.04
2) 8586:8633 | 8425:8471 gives 1.03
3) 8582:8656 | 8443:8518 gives 1.14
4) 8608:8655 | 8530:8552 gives 1.19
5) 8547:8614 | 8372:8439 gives 1.04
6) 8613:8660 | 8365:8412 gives 1.31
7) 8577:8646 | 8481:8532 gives 1.06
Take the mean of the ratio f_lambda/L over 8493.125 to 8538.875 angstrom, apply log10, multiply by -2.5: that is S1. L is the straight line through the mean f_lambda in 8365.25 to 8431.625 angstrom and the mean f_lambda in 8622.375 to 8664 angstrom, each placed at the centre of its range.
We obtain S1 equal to 0.15 mag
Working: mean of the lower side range 14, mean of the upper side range 18.3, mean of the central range 14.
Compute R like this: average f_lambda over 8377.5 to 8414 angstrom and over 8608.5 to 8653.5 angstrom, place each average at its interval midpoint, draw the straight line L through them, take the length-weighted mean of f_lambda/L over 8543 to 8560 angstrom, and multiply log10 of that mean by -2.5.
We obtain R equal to 0.09 mag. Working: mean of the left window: 14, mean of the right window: 16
